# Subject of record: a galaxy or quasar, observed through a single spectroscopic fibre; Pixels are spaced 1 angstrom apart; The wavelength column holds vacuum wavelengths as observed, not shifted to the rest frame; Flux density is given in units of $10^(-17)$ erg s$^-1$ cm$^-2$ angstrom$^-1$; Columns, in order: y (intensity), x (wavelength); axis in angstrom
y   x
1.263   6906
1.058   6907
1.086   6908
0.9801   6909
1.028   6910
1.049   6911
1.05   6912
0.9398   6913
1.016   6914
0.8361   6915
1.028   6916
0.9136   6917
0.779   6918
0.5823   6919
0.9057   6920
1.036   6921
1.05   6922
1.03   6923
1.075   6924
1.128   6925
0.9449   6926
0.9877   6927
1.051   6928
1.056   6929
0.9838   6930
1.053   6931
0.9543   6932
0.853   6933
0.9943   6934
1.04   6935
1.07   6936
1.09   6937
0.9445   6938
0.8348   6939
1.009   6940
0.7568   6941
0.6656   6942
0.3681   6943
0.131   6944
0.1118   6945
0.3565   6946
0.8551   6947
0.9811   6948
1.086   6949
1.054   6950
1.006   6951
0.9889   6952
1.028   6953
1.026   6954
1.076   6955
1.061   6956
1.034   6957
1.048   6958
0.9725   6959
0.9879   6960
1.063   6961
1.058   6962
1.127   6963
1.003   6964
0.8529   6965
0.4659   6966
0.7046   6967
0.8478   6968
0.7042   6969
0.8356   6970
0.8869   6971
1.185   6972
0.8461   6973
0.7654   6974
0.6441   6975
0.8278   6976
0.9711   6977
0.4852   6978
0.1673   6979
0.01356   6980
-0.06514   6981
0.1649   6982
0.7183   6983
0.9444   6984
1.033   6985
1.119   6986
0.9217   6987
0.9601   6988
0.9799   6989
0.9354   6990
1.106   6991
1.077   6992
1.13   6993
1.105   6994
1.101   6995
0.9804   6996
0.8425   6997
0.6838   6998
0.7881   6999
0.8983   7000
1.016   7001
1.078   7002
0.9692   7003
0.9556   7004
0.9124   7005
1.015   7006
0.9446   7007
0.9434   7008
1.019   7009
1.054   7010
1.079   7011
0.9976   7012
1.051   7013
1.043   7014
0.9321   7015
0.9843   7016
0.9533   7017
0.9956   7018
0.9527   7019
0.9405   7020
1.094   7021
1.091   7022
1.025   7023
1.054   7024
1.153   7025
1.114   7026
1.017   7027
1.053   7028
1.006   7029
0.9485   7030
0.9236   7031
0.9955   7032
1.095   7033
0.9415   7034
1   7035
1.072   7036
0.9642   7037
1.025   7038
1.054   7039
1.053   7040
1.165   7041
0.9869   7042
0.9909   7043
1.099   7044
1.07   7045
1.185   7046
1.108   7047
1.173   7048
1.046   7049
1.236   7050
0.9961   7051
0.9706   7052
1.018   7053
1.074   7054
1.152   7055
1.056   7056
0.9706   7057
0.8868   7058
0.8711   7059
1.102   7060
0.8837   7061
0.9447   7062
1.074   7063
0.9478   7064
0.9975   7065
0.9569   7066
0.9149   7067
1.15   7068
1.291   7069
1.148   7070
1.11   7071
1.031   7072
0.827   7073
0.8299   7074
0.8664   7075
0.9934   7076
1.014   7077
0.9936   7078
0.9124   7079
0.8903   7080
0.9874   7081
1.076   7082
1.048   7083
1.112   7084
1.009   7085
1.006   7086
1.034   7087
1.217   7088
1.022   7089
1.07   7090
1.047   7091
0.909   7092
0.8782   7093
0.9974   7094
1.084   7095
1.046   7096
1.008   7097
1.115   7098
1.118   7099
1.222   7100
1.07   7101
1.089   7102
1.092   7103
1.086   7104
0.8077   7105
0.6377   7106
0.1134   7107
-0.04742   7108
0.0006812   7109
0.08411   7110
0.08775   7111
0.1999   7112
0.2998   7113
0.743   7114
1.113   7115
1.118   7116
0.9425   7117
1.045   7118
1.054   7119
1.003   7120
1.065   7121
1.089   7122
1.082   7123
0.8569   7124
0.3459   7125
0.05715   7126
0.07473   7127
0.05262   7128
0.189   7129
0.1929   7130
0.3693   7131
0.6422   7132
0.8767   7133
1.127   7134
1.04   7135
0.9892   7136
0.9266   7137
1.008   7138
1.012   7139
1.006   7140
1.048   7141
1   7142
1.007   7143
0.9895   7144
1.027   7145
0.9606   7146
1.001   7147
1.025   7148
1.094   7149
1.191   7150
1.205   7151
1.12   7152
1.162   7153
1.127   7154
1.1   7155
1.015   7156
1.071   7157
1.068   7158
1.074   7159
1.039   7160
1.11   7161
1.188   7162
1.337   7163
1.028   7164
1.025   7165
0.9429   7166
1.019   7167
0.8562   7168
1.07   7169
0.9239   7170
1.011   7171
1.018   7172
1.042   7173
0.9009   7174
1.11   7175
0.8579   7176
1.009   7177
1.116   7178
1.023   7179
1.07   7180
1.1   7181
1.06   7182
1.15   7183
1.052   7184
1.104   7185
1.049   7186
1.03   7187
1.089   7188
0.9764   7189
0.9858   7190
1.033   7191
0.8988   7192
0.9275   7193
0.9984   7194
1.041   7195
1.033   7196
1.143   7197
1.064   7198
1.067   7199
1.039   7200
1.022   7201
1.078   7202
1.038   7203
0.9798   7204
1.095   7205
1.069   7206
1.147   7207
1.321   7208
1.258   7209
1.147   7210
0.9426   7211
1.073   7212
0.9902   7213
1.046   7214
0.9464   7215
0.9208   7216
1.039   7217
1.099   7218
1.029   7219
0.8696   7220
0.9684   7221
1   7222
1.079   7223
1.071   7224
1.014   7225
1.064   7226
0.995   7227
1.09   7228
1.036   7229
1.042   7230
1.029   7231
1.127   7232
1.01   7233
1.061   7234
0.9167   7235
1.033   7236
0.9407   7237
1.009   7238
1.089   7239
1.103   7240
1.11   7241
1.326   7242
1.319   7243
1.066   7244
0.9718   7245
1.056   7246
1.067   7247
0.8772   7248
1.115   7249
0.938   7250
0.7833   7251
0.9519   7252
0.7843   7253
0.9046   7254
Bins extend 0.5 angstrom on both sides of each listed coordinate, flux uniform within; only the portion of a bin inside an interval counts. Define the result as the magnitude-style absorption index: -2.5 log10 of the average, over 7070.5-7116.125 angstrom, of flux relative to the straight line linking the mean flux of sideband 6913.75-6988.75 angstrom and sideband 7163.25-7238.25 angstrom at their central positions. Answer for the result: 0.10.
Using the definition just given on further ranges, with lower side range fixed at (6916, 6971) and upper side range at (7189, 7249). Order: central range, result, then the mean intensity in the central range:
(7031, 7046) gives -0.094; 1.04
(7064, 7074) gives -0.069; 1.03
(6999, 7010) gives -0.041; 0.97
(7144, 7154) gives -0.077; 1.08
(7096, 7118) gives 0.336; 0.725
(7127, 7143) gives 0.315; 0.751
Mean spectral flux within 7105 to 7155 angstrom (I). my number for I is 0.766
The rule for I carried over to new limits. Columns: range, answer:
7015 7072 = 1.04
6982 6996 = 0.979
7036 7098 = 1.03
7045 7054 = 1.09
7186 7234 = 1.04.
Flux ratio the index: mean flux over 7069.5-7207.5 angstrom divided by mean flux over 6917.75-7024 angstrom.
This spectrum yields 1.05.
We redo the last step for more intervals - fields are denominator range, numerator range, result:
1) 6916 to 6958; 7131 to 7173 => 1.14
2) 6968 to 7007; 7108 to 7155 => 0.95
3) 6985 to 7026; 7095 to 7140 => 0.74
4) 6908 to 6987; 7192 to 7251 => 1.21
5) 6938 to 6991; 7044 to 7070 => 1.30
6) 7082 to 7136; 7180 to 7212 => 1.35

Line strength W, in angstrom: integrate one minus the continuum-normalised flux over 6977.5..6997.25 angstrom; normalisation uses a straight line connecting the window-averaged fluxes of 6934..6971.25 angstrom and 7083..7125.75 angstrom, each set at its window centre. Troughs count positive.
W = 1.83 angstrom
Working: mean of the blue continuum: 0.87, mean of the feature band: 0.785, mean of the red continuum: 0.852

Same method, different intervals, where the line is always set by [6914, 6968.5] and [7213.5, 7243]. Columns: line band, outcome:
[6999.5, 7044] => -3.2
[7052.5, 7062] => -0.4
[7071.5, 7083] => 0.2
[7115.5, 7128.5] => 3.1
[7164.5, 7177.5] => 0.4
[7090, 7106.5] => -0.6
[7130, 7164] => -0.4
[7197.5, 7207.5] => -0.3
